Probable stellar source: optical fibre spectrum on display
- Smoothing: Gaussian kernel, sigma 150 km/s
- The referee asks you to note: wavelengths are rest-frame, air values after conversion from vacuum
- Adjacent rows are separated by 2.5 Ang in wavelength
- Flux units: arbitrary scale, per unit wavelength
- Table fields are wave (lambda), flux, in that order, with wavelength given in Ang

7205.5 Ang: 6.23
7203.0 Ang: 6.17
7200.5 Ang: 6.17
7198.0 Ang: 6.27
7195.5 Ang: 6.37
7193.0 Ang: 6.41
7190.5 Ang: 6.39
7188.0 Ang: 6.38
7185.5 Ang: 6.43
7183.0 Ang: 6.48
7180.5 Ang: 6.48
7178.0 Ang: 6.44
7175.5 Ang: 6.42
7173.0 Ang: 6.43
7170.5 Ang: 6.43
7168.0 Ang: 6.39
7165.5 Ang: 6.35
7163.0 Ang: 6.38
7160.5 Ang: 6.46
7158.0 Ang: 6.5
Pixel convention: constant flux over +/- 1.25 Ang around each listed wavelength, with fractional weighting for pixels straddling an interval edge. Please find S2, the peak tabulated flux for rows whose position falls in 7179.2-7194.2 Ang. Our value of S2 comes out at 6.48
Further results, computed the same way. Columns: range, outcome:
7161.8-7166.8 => 6.38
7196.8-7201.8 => 6.27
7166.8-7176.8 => 6.43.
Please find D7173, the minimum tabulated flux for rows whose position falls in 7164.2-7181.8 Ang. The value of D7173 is 6.35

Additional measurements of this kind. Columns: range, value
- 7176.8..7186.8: 6.43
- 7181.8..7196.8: 6.37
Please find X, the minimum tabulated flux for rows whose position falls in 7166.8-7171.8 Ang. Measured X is 6.39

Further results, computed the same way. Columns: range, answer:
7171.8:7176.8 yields 6.42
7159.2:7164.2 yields 6.38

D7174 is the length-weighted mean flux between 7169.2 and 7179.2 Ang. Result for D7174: 6.43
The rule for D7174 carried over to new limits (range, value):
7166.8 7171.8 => 6.41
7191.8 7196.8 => 6.39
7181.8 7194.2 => 6.42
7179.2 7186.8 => 6.46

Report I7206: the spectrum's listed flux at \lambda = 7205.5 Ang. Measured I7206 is 6.23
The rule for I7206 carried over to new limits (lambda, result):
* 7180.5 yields 6.48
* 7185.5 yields 6.43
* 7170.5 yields 6.43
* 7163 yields 6.38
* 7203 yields 6.17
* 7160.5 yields 6.46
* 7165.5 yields 6.35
